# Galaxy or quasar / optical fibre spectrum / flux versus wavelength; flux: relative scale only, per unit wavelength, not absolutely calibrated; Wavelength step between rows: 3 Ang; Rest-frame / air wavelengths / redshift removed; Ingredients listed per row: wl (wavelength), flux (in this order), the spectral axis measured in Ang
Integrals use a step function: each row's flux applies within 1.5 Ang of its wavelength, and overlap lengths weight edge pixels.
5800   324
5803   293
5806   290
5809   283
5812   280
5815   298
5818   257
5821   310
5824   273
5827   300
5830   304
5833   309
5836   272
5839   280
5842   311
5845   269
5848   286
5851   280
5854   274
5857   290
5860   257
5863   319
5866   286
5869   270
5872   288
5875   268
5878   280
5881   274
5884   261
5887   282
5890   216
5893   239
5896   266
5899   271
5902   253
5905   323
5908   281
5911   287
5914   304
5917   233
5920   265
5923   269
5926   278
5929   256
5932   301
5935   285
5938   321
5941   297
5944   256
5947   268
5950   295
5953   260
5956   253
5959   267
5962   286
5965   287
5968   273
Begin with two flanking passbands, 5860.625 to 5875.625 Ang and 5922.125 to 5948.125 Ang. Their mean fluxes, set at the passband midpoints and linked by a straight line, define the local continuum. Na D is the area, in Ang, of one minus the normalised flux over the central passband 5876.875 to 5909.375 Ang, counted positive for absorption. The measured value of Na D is 1.9 Ang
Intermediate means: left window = 286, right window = 282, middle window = 268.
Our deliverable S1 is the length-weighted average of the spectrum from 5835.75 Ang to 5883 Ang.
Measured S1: 282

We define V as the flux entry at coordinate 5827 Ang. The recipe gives 300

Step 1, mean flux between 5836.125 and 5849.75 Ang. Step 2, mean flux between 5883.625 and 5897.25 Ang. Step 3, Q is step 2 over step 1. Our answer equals 0.88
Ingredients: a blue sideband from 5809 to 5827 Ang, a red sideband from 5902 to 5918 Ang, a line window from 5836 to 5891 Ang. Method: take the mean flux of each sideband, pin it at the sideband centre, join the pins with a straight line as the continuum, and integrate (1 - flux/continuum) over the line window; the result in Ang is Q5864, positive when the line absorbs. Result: 1.3 Ang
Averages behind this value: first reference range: 285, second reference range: 284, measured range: 278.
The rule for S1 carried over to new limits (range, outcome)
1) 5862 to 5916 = 275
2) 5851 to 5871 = 283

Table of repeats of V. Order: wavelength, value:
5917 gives 233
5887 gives 282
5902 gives 253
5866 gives 286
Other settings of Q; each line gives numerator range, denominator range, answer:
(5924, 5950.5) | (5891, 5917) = 1.03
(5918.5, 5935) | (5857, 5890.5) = 1.00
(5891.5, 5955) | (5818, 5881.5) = 0.97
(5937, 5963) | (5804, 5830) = 0.96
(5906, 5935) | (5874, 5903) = 1.06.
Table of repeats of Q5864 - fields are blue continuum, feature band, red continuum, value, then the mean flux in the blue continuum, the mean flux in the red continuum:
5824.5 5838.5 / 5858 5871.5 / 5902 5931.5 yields 0.16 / 293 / 277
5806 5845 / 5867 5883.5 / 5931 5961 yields 0.57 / 289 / 280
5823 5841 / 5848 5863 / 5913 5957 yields 0.35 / 291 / 276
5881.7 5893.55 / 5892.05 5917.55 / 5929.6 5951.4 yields -1.12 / 252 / 288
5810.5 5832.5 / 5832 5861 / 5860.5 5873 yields 0.61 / 290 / 288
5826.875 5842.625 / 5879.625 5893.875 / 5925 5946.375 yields 1.70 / 295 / 284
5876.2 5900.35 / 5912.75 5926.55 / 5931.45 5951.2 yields 0.43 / 261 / 288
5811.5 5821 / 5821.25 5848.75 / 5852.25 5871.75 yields -0.71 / 283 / 283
